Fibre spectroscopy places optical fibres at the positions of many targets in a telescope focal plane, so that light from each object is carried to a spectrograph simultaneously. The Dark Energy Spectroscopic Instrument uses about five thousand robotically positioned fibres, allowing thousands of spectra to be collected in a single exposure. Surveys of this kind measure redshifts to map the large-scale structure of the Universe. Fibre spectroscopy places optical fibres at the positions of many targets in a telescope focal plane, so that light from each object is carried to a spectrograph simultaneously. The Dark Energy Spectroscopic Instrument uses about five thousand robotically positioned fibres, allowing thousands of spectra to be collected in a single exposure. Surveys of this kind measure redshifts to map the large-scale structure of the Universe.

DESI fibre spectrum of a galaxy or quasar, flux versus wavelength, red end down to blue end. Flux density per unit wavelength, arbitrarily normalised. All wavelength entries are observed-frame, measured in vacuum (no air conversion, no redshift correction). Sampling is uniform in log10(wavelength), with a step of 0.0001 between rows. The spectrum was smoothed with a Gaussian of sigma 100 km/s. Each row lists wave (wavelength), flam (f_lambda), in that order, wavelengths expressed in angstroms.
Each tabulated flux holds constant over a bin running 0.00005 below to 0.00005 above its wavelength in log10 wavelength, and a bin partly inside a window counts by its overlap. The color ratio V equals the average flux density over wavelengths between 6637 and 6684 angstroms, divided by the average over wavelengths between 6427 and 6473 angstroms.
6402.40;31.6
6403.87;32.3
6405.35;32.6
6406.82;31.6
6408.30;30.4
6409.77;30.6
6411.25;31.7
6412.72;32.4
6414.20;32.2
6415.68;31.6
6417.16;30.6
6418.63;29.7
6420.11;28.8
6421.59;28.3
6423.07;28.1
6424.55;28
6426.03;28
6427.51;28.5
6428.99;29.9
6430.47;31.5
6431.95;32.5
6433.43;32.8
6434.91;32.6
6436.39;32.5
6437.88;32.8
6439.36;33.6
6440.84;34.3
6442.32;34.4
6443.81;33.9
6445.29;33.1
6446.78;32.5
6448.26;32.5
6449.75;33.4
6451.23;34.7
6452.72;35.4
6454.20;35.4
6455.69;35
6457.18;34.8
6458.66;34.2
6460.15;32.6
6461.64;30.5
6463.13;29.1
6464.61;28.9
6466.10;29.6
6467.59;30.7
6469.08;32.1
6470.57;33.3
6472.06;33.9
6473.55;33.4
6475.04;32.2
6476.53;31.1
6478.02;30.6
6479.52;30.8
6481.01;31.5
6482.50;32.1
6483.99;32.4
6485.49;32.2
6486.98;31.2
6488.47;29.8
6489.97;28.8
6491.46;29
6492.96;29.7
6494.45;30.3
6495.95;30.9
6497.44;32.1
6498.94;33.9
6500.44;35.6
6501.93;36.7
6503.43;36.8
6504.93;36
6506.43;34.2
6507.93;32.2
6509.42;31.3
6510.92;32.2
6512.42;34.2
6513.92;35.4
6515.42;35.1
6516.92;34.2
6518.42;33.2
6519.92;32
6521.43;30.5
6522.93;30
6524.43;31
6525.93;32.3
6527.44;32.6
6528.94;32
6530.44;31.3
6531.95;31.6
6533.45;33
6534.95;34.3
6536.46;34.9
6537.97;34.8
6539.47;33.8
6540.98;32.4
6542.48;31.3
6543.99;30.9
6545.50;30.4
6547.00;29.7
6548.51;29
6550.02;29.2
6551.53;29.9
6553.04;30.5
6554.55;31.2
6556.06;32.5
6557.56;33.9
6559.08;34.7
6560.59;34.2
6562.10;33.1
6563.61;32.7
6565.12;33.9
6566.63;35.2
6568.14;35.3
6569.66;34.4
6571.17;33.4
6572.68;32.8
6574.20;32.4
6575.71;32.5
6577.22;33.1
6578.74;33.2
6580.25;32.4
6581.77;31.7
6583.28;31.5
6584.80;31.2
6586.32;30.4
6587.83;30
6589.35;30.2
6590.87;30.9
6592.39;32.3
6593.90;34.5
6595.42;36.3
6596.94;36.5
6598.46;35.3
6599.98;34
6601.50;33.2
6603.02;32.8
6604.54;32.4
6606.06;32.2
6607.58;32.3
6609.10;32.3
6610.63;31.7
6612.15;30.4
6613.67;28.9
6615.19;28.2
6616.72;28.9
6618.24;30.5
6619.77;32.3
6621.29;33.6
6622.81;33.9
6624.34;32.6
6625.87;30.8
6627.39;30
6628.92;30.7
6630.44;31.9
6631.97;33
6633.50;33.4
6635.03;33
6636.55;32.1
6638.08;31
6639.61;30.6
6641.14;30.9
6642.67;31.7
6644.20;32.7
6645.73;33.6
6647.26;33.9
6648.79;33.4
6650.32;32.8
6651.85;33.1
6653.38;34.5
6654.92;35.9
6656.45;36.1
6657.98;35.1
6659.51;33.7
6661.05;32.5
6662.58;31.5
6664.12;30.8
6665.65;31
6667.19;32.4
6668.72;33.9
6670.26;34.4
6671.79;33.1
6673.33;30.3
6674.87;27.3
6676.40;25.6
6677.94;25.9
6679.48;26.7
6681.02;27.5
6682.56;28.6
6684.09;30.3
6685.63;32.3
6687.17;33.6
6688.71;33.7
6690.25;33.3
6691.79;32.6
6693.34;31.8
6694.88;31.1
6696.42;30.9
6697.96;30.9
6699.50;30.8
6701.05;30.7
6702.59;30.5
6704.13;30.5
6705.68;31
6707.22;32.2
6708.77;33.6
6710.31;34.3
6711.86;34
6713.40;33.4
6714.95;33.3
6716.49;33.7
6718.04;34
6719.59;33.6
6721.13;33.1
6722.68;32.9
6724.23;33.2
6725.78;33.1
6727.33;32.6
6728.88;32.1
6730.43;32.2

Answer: 0.97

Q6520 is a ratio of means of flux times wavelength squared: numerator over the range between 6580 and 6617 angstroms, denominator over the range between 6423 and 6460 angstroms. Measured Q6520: 1.03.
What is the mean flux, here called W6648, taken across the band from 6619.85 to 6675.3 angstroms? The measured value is 32.6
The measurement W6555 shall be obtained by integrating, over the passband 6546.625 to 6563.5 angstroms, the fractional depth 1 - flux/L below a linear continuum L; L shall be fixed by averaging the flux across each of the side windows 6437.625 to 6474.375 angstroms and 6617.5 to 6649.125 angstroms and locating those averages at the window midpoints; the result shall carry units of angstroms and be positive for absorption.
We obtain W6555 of 0.4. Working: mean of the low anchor 33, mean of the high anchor 32.2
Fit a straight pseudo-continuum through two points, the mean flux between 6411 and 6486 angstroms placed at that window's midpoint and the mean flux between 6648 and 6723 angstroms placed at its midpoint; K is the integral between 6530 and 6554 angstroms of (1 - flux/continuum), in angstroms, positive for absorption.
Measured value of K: 0.2 angstroms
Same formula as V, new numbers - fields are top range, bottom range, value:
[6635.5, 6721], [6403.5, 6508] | 1.00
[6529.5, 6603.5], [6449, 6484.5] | 1.01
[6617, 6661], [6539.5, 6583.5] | 1.01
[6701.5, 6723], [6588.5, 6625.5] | 1.02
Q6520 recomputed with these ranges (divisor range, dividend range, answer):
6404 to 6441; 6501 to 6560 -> 1.09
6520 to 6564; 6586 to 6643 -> 1.02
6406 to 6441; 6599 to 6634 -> 1.09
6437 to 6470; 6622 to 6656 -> 1.05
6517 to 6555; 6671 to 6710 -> 1.01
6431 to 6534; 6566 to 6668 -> 1.04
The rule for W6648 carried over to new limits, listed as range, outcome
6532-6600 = 32.6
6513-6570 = 32.5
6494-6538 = 33.1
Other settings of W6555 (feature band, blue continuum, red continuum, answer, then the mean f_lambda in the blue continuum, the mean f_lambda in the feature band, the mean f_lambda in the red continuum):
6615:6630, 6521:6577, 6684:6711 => 0.4 angstroms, 32.4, 31.3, 31.9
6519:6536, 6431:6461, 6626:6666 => 0.7 angstroms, 33.6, 31.9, 32.6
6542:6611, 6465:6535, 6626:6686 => -1.0 angstroms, 32.3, 32.5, 31.7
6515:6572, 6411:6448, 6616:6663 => -0.8 angstroms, 31.4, 32.5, 32.6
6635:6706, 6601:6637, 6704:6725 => 1.7 angstroms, 31.7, 31.7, 33.1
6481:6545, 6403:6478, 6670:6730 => -1.5 angstroms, 31.9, 32.6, 31.6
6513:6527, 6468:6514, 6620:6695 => -0.1 angstroms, 32.4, 32.6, 31.9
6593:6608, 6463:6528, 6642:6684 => -1.0 angstroms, 32.2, 34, 31.8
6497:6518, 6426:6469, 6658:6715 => -1.4 angstroms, 32.5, 34.3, 31.4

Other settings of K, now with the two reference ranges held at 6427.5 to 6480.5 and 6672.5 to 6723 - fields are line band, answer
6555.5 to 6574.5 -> -1.1 angstroms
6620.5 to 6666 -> -1.6 angstroms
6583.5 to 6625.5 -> -0.4 angstroms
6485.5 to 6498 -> 0.8 angstroms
